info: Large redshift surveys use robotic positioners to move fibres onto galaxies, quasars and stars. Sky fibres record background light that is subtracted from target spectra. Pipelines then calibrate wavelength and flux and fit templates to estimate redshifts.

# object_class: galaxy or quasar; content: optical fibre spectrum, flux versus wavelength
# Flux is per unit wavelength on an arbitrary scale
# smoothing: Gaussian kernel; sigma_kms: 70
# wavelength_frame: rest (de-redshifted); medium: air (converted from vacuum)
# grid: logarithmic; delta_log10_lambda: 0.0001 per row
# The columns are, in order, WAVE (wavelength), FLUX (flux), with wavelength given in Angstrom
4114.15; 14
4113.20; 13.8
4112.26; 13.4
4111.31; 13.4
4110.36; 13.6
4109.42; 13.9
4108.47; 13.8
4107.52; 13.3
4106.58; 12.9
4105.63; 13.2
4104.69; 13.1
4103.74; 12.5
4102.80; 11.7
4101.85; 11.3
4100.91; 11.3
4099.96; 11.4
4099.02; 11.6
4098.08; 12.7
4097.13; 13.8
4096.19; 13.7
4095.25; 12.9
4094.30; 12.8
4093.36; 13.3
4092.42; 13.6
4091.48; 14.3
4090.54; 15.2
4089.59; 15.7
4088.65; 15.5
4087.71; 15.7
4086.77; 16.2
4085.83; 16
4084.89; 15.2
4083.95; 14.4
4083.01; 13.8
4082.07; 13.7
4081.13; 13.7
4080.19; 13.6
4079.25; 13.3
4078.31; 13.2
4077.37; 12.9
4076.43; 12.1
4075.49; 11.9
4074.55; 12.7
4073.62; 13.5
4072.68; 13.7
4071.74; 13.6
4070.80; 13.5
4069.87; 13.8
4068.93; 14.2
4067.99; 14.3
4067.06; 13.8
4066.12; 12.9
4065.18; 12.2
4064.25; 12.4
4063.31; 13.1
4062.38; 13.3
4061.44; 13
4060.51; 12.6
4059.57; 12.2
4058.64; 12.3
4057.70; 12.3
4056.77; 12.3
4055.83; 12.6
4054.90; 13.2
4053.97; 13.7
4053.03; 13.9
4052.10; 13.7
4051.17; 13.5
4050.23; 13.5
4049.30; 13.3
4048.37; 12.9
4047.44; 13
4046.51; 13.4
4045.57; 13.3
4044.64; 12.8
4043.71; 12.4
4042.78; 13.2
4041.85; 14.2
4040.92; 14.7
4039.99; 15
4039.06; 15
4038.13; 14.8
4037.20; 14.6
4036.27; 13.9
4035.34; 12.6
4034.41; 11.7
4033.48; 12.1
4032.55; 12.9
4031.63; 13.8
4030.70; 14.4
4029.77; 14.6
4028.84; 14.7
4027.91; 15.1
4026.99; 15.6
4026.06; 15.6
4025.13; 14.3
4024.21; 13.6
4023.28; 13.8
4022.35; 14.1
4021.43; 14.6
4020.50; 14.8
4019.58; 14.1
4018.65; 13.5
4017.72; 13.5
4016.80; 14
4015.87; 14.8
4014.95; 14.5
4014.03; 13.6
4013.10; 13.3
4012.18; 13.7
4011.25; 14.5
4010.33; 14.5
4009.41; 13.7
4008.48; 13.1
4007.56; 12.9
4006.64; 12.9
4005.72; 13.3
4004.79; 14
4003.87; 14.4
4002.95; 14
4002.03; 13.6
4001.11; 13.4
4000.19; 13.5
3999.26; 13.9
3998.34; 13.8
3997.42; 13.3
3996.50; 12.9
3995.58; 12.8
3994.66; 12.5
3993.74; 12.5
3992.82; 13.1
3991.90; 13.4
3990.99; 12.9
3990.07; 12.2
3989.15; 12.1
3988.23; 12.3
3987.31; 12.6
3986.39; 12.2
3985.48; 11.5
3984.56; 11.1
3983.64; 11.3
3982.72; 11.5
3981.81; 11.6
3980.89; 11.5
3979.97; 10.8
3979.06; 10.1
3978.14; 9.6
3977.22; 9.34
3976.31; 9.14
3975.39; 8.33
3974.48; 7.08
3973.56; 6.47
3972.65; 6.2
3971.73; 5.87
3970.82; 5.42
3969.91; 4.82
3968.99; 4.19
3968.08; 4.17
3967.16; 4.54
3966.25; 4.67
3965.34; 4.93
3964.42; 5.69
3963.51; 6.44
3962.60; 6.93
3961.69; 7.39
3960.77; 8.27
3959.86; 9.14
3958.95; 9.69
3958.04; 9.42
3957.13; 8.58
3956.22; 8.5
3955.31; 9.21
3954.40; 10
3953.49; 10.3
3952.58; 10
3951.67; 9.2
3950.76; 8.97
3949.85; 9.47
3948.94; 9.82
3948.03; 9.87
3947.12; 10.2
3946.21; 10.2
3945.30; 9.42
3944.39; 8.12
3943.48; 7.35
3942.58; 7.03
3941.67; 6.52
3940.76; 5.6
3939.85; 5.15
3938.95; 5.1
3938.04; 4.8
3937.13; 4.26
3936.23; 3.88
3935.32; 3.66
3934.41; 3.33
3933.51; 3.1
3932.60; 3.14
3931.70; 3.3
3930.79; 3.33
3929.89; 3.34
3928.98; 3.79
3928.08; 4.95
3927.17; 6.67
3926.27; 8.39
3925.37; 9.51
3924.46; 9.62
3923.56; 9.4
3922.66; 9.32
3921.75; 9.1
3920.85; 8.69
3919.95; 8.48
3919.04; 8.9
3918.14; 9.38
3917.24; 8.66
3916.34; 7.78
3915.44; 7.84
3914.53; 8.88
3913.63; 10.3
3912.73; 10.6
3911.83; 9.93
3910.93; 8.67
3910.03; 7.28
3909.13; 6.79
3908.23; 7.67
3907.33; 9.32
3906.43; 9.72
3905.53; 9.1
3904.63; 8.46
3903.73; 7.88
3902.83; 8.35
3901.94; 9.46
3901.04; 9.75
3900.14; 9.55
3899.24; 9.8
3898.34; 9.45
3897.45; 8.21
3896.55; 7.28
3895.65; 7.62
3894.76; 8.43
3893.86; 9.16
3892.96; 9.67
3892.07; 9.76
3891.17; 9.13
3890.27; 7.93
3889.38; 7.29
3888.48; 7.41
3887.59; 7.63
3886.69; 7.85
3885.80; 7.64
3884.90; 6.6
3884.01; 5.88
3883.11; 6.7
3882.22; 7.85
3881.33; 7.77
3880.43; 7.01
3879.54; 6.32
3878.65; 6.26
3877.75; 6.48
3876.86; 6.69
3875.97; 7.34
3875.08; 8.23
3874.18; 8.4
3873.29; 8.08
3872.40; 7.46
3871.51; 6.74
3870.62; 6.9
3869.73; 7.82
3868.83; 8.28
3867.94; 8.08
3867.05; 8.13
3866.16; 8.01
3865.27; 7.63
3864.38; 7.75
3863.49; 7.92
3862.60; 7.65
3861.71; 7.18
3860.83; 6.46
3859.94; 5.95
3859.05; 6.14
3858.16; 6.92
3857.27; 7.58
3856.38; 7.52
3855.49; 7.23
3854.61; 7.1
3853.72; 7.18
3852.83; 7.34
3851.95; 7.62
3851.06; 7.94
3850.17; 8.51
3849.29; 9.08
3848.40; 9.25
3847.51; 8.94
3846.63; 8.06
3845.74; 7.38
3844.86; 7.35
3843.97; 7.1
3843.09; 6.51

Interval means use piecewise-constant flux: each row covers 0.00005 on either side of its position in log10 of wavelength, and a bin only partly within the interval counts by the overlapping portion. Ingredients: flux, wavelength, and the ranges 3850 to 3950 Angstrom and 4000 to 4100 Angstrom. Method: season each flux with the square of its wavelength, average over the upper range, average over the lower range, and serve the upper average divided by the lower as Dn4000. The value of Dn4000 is 1.95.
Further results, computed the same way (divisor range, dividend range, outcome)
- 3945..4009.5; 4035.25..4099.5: 1.39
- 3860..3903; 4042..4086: 1.85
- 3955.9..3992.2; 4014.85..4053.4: 1.63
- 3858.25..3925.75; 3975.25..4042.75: 1.72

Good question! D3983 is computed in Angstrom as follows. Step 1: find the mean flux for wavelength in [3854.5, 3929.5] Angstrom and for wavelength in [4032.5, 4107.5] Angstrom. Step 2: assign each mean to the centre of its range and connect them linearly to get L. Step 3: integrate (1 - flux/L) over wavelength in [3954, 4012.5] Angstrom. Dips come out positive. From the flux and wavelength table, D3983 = 2.3 Angstrom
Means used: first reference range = 7.98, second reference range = 13.4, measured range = 10.4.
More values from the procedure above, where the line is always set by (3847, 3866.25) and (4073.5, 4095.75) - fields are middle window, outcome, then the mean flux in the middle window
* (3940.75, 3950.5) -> 1.4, 8.65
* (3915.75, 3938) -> 7.3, 6.39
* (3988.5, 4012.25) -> -3.5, 13.3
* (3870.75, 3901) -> 2.1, 7.83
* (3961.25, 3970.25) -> 4.4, 5.38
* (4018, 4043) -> -3.4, 14.1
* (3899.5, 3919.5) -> 0.5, 8.84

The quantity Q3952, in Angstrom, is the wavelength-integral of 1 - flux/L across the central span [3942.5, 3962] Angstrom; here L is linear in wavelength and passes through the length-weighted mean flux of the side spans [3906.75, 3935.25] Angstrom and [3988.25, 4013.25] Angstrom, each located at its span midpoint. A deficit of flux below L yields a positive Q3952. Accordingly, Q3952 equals 1.1 Angstrom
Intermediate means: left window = 7.36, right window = 13.3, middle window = 9.15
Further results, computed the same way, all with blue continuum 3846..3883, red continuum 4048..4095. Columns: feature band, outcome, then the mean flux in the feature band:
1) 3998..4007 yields -1.67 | 13.7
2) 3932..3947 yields 6.17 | 5.75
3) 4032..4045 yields -1.00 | 13.6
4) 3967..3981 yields 4.49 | 7.3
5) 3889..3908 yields -0.67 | 8.82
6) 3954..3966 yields 2.73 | 7.95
